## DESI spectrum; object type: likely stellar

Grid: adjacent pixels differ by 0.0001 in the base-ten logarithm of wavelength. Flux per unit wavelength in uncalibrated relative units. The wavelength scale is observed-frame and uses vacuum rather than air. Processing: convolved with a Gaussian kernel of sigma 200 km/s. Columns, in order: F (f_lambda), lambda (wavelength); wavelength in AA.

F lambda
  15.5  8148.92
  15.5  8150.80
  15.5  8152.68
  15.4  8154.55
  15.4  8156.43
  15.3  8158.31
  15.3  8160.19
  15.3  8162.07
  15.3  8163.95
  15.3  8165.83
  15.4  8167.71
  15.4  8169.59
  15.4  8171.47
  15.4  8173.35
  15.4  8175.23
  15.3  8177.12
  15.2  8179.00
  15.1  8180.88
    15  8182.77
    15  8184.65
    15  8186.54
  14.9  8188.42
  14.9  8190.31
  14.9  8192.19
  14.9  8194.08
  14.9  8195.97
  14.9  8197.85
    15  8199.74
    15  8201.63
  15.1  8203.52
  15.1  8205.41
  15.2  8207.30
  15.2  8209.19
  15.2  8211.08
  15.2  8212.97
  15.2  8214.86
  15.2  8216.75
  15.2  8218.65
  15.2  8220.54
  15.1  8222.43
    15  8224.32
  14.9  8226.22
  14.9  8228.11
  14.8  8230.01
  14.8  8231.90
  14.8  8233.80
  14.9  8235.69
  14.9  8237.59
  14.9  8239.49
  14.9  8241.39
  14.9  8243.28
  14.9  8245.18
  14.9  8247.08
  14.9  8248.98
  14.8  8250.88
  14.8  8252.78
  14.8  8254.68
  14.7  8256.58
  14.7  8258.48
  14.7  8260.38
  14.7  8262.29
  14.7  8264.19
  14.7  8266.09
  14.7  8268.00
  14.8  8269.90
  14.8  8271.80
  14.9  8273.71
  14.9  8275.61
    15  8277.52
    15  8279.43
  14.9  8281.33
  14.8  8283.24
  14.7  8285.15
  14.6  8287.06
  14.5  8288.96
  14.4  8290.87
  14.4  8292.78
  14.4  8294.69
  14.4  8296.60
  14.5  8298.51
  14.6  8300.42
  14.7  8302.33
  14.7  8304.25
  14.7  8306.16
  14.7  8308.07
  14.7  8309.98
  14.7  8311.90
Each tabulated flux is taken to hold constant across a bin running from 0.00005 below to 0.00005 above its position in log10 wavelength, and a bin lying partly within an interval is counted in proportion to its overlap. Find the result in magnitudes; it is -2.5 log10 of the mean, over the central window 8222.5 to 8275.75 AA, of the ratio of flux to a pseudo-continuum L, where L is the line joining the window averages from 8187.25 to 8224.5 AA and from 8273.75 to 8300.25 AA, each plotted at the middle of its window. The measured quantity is 0.002 mag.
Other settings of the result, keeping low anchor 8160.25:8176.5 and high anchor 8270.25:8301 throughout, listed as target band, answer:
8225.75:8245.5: 0.01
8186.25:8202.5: 0.02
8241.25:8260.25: 0.00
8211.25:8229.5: 0.00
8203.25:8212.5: 0.00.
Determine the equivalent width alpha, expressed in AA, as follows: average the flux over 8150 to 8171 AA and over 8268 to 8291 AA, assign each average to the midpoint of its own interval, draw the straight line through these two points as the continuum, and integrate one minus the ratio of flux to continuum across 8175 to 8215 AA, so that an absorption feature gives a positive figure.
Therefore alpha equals 0.4 AA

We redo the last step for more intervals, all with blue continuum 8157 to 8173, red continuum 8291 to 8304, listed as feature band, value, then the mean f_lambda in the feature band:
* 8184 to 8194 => 0.2 AA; 14.9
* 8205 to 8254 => -0.2 AA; 15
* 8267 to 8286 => -0.3 AA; 14.8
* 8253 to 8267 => 0.0 AA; 14.7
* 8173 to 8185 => 0.0 AA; 15.2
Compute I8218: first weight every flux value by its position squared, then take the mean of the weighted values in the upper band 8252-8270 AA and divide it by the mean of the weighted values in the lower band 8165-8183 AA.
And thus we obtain 1.0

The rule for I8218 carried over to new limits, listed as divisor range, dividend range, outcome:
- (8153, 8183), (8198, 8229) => 1.00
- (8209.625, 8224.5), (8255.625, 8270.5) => 0.98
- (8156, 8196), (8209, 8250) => 1.00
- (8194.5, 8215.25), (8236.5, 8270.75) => 0.99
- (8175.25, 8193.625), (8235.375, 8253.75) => 1.00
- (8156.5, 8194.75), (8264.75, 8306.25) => 0.99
